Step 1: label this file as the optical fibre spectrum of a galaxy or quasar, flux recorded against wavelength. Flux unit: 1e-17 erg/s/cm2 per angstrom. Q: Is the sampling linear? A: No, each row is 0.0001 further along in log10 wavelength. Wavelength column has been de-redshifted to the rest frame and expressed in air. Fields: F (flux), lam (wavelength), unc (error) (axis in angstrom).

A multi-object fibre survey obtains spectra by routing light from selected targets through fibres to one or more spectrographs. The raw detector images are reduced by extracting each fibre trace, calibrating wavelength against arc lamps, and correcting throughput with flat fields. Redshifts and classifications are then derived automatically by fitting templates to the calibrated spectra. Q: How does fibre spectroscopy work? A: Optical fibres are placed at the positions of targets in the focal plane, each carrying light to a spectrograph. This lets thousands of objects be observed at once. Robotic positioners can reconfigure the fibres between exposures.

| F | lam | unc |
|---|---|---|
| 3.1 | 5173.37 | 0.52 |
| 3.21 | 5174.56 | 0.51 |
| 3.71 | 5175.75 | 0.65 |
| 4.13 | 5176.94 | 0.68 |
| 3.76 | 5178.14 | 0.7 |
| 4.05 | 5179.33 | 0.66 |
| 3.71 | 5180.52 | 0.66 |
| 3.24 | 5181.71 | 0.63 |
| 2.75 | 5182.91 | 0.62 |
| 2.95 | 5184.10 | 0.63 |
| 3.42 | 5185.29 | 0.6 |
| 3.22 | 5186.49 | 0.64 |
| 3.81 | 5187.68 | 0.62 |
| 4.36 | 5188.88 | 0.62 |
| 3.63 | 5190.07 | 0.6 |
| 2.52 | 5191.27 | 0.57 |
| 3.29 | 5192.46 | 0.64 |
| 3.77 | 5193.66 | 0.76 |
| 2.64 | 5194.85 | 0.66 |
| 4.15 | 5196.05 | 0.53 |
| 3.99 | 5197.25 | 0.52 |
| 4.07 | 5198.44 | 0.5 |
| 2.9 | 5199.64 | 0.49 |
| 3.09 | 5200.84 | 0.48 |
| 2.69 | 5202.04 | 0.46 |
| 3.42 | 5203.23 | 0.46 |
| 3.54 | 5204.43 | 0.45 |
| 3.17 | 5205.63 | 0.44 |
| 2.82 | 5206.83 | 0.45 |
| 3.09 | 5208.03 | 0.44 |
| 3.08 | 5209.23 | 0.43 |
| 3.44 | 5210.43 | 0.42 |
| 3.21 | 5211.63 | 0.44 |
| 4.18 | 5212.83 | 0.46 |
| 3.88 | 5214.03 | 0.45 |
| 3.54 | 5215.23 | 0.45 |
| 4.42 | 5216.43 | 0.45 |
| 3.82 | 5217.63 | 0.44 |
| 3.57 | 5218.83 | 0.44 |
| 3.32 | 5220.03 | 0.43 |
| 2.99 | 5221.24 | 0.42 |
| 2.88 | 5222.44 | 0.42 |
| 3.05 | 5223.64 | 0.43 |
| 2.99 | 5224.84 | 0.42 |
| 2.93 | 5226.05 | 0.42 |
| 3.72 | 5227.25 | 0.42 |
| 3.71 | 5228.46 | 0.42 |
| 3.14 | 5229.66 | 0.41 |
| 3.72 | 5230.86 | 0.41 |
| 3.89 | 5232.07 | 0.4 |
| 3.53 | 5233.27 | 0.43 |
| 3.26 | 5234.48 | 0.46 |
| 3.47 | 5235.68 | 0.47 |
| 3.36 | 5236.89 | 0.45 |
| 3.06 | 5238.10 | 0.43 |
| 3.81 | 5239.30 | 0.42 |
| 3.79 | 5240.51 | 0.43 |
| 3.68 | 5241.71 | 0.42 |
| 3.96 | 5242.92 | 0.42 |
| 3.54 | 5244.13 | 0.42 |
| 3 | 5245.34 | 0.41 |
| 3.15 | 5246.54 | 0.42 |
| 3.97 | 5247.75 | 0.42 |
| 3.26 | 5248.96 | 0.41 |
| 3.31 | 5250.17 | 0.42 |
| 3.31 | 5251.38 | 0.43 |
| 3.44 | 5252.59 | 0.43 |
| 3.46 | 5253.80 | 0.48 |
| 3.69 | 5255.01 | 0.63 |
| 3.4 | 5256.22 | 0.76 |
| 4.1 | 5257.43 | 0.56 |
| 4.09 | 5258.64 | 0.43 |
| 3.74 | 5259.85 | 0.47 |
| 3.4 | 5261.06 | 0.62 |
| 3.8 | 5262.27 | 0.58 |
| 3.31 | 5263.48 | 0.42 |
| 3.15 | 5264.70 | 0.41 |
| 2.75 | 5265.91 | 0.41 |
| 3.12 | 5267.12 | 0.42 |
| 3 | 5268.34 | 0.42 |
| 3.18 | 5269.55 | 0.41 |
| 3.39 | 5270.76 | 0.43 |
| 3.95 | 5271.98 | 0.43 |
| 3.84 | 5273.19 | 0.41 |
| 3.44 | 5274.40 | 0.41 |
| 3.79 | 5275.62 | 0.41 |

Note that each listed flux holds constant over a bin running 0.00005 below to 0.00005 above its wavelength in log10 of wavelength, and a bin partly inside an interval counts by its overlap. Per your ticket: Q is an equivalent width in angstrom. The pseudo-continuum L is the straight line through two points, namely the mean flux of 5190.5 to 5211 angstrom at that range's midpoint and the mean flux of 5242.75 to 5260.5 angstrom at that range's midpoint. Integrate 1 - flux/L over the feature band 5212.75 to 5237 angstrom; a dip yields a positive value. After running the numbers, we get -0.5 angstrom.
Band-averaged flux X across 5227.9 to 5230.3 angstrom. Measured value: 3.44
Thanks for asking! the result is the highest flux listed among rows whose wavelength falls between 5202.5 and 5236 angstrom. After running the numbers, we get 4.42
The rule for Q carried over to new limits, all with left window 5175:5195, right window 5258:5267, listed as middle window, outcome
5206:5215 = 0.2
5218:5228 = 0.8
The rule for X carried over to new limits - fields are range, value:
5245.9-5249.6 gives 3.46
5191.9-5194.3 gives 3.52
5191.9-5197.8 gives 3.56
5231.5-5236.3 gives 3.54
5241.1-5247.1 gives 3.47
